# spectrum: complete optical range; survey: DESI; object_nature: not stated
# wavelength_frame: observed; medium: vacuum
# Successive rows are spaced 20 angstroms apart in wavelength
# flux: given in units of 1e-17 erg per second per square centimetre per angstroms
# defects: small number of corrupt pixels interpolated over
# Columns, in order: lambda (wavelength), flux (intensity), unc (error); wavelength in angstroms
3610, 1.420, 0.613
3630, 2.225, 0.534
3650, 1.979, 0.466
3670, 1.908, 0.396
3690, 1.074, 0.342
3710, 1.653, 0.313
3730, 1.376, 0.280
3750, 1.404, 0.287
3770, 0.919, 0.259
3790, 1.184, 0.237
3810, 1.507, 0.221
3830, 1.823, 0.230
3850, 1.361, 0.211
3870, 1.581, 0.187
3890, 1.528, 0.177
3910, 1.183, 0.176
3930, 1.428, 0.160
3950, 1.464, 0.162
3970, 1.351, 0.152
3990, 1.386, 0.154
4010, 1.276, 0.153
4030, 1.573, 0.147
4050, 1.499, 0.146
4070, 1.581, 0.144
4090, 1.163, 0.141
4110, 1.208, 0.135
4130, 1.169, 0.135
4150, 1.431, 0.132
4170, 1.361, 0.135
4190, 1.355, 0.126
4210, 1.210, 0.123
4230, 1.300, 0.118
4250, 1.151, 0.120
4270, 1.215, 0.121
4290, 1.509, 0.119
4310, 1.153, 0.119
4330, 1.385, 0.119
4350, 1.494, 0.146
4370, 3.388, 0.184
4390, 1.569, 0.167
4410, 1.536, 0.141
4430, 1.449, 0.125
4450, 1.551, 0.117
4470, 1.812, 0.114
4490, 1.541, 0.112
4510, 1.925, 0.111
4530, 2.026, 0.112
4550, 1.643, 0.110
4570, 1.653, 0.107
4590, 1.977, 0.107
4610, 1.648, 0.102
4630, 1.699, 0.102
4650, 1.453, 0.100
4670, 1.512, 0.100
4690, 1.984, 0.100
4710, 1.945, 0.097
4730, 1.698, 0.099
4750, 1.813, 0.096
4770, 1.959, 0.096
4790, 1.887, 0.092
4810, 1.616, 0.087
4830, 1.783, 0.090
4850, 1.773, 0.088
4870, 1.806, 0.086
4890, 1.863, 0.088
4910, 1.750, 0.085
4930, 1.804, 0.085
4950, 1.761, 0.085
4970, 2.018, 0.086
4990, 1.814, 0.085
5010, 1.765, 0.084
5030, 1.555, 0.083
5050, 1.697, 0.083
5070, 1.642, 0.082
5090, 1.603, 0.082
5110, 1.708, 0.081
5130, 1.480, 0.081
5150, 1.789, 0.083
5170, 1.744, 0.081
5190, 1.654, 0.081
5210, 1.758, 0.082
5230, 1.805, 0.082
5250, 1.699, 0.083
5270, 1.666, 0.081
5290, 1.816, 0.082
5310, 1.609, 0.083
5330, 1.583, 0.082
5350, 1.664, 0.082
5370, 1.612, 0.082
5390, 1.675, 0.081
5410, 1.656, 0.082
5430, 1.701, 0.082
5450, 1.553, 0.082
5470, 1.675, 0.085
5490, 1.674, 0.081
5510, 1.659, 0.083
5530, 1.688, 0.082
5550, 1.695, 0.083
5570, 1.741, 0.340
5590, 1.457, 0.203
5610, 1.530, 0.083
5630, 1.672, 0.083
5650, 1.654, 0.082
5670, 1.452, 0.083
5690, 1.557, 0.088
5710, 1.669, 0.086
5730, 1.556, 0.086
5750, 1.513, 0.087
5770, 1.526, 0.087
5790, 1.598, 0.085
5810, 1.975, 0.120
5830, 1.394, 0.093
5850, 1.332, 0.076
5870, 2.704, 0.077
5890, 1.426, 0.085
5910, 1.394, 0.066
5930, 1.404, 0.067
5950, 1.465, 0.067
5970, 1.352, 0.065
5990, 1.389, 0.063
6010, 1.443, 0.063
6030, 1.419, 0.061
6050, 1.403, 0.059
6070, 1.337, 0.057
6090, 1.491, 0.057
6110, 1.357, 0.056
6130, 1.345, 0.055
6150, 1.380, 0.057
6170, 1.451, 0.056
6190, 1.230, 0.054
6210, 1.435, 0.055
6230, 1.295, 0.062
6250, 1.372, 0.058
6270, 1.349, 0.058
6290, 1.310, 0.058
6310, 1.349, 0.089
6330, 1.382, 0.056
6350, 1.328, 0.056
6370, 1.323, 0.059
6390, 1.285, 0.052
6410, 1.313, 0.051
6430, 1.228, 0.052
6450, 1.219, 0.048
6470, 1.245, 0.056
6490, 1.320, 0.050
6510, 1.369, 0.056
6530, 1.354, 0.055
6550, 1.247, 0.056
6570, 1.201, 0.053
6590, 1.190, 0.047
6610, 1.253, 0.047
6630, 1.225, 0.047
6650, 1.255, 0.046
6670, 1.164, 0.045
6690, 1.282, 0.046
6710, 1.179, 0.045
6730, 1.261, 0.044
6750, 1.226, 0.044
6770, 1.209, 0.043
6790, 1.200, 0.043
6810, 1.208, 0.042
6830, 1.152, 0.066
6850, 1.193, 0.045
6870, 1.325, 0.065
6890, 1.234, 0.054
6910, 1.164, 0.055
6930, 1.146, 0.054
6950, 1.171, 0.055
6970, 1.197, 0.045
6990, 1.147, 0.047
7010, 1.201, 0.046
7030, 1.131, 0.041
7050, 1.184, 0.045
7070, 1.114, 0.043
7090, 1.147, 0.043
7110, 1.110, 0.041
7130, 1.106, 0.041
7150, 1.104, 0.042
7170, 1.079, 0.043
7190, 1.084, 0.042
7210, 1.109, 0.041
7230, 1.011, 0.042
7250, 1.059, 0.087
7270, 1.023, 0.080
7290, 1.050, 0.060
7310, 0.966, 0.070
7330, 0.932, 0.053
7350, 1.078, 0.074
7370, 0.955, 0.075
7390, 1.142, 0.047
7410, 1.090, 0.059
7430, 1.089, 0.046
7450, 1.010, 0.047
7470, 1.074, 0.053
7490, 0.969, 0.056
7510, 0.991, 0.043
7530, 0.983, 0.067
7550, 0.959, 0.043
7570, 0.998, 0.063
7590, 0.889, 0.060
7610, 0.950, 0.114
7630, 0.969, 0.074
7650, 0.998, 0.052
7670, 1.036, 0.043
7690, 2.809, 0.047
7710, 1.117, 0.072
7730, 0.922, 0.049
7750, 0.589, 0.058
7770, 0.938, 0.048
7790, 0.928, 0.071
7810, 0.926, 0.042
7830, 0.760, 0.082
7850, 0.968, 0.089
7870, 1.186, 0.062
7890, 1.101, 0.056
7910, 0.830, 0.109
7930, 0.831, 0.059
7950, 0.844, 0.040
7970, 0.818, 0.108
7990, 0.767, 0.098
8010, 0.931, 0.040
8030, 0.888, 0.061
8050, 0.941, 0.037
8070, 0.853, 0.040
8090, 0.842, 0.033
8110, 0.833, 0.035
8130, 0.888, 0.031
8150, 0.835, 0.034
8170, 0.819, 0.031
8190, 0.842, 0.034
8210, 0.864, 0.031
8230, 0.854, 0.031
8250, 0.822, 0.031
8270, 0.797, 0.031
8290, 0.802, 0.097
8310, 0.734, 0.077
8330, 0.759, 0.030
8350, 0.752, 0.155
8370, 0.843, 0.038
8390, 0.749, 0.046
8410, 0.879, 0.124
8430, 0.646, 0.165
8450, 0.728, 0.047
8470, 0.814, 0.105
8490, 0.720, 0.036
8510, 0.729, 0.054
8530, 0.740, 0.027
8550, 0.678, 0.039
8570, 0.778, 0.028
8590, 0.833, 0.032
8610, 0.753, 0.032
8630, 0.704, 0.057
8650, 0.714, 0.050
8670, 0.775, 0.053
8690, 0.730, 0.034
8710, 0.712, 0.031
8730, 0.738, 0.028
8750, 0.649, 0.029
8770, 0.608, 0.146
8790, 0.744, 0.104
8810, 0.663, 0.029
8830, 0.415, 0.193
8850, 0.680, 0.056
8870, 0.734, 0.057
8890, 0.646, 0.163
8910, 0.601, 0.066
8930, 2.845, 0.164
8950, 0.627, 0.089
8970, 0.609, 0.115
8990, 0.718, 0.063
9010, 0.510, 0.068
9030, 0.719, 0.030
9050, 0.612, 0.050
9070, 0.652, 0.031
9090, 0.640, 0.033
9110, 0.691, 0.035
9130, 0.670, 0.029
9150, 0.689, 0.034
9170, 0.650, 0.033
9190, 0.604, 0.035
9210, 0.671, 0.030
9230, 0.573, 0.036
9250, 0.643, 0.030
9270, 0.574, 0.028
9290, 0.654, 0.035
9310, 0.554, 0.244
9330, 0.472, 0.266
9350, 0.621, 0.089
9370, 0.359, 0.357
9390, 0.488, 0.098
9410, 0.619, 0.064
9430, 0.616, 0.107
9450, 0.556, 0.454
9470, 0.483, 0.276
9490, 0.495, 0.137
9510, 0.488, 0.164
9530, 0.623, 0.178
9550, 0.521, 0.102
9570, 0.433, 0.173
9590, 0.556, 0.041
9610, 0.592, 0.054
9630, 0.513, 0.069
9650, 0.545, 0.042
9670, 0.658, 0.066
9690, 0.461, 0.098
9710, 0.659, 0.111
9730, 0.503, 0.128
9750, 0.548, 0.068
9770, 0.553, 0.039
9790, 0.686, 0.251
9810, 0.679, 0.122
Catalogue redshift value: 0.17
